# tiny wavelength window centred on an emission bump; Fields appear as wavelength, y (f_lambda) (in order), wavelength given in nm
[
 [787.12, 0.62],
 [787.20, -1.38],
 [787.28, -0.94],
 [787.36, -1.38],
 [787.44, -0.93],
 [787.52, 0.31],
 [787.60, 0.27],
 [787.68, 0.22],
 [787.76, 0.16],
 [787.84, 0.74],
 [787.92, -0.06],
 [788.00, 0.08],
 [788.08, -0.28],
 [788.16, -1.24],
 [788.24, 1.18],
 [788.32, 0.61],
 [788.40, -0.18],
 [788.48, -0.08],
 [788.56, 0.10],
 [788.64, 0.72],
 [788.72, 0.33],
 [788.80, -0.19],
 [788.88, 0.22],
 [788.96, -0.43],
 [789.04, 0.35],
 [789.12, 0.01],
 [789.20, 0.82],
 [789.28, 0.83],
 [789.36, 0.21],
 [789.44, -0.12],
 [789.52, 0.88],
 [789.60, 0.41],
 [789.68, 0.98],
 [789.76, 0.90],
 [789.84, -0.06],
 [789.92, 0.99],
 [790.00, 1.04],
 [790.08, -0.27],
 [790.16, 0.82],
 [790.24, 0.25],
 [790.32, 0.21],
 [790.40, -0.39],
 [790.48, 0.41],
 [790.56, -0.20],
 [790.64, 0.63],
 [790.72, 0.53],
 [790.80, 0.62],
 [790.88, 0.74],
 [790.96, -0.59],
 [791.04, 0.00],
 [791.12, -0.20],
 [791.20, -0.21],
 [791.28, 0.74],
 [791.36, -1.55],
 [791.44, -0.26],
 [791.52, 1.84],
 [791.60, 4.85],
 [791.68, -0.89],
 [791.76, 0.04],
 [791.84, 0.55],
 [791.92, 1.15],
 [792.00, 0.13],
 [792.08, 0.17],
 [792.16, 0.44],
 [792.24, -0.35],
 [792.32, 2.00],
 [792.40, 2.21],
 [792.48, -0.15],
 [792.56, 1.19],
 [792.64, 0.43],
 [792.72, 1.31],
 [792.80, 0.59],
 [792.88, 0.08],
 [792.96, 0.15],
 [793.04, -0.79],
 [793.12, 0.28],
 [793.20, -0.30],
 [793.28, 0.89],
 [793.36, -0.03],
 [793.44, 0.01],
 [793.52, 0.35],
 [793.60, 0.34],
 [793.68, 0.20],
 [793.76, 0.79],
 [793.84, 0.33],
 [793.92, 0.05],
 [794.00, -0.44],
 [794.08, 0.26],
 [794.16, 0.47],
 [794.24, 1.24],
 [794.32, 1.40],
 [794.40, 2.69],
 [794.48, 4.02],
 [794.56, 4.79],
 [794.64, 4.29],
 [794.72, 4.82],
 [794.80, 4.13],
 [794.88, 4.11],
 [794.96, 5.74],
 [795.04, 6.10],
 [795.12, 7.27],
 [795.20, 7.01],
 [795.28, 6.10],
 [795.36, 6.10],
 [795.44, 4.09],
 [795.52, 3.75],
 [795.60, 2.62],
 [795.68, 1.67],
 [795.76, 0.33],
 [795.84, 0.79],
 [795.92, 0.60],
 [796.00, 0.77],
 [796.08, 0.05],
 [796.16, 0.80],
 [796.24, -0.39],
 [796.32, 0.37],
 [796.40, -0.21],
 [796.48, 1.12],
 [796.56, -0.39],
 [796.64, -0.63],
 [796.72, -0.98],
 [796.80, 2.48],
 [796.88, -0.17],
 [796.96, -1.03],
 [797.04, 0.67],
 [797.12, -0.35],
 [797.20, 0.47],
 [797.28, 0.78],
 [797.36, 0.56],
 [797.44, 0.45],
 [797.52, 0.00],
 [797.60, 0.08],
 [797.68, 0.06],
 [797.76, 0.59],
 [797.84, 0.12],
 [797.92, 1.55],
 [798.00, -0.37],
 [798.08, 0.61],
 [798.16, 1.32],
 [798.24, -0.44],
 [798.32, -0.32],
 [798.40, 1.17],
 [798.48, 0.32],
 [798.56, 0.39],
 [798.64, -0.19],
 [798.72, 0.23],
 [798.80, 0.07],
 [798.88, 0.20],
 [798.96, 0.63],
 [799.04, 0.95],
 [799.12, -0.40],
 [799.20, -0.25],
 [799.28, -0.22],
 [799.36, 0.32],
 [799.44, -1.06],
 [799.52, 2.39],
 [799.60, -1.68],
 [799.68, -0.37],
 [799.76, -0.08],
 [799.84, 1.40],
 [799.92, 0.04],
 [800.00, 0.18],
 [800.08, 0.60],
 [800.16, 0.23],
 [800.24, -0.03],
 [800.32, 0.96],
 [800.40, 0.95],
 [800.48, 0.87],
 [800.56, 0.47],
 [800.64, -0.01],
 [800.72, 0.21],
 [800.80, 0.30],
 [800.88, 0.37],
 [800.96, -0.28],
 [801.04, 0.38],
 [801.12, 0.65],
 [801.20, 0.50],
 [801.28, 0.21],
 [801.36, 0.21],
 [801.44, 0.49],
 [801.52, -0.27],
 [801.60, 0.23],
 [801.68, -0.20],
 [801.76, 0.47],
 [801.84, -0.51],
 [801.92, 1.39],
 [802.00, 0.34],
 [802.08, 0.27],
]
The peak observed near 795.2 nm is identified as [O II] 3727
